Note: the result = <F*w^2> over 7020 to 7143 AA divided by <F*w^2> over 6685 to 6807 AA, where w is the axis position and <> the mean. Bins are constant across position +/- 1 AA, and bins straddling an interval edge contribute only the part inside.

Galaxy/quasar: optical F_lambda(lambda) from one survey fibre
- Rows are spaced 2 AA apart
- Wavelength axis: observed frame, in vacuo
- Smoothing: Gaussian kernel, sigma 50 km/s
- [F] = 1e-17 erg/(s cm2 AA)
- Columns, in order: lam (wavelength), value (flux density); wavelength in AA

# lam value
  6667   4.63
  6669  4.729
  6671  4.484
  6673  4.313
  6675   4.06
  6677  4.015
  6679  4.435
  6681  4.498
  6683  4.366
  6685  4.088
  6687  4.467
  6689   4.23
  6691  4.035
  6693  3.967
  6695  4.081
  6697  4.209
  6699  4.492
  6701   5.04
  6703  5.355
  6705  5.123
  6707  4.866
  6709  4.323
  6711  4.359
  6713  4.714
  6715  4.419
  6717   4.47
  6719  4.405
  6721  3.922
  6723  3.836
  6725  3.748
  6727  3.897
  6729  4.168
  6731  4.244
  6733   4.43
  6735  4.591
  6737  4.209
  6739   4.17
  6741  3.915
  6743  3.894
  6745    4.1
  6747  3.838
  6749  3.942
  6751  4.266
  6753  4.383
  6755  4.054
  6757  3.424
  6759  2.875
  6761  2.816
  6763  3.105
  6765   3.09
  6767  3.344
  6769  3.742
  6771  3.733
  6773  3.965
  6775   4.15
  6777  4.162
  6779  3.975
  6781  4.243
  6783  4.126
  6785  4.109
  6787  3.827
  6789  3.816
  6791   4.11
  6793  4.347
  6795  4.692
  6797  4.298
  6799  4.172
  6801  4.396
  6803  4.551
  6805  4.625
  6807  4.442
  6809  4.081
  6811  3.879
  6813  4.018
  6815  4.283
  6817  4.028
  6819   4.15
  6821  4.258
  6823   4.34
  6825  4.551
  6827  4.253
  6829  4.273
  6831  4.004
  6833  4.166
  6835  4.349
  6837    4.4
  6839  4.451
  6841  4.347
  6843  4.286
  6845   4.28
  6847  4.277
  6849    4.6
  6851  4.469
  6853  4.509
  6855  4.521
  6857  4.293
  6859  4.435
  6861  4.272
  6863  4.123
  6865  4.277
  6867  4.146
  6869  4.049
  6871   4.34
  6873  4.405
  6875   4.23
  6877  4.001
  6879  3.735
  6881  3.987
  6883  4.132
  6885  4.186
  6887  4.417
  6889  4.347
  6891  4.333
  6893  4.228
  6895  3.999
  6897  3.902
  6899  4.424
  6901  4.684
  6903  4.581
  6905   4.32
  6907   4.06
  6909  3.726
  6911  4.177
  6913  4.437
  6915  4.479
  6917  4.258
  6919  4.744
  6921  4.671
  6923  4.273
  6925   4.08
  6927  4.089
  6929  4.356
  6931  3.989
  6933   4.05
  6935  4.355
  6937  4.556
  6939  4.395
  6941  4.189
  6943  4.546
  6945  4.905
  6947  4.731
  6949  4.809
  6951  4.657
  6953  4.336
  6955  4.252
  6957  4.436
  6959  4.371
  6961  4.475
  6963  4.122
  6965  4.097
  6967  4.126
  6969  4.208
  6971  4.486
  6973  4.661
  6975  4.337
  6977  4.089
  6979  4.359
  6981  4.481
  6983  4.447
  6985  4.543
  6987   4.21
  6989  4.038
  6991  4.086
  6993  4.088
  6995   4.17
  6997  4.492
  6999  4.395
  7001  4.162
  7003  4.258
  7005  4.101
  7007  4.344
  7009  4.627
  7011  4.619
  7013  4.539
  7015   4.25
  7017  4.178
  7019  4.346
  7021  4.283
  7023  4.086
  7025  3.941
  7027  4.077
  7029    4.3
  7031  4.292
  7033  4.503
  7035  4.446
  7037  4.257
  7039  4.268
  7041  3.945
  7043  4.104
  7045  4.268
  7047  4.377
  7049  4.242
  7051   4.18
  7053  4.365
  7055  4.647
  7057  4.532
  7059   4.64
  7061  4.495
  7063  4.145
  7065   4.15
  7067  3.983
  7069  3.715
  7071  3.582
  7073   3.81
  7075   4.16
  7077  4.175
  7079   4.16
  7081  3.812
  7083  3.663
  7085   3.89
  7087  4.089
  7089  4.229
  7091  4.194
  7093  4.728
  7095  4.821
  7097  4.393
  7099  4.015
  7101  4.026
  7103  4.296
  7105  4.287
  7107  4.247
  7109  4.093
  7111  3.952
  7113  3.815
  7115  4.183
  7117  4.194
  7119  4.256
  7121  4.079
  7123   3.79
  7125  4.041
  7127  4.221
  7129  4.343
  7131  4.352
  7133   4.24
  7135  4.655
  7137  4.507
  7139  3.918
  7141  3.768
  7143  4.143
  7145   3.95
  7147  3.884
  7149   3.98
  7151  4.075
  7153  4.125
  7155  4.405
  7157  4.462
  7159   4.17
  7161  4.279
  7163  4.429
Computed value 1.12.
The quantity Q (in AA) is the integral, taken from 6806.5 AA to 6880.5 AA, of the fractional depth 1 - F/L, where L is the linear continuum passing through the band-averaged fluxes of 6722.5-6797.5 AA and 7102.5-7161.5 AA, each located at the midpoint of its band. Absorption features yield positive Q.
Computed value -5.00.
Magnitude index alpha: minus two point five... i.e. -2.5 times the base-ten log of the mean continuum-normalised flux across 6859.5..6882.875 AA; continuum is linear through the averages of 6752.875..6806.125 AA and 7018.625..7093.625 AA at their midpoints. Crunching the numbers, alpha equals -0.04 mag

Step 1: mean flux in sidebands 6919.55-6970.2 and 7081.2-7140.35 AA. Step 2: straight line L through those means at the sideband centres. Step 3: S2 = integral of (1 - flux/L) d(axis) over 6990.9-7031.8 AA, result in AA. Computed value 0.2 AA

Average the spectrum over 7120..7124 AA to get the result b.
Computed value 3.93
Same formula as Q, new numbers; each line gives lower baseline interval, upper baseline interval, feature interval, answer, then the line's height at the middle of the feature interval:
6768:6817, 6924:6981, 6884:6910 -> 0.3 AA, 4.29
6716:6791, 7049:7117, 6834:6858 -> -2.5 AA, 3.99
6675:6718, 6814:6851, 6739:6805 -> 6.5 AA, 4.36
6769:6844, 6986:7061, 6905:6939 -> -0.2 AA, 4.25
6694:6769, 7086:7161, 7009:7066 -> -1.9 AA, 4.17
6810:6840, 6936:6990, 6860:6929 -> 1.2 AA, 4.32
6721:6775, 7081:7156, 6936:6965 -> -3.3 AA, 4.01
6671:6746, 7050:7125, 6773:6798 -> 0.8 AA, 4.28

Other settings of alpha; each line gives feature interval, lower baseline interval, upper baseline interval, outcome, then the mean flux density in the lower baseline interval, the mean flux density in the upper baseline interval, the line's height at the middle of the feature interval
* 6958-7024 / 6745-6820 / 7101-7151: -0.06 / 3.98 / 4.13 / 4.07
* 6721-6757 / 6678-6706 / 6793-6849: 0.08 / 4.46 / 4.3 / 4.4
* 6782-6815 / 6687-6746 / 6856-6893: 0.01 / 4.32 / 4.21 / 4.26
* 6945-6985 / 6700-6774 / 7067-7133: -0.08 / 4.08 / 4.11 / 4.1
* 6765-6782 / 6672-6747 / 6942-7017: 0.12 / 4.3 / 4.37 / 4.32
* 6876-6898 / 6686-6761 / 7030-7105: 0.02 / 4.21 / 4.21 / 4.21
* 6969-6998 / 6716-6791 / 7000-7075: -0.03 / 3.92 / 4.24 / 4.18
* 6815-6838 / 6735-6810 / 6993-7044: -0.05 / 3.98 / 4.28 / 4.05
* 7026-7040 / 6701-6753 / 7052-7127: -0.03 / 4.3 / 4.15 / 4.18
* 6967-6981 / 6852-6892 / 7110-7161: -0.04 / 4.24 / 4.14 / 4.2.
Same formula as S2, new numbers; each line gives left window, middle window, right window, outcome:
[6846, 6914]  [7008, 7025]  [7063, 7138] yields -0.6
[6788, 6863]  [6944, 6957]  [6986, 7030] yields -1.0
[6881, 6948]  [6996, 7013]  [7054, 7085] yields -0.8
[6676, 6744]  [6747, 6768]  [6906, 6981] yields 3.8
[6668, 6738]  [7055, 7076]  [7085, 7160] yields 0.3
